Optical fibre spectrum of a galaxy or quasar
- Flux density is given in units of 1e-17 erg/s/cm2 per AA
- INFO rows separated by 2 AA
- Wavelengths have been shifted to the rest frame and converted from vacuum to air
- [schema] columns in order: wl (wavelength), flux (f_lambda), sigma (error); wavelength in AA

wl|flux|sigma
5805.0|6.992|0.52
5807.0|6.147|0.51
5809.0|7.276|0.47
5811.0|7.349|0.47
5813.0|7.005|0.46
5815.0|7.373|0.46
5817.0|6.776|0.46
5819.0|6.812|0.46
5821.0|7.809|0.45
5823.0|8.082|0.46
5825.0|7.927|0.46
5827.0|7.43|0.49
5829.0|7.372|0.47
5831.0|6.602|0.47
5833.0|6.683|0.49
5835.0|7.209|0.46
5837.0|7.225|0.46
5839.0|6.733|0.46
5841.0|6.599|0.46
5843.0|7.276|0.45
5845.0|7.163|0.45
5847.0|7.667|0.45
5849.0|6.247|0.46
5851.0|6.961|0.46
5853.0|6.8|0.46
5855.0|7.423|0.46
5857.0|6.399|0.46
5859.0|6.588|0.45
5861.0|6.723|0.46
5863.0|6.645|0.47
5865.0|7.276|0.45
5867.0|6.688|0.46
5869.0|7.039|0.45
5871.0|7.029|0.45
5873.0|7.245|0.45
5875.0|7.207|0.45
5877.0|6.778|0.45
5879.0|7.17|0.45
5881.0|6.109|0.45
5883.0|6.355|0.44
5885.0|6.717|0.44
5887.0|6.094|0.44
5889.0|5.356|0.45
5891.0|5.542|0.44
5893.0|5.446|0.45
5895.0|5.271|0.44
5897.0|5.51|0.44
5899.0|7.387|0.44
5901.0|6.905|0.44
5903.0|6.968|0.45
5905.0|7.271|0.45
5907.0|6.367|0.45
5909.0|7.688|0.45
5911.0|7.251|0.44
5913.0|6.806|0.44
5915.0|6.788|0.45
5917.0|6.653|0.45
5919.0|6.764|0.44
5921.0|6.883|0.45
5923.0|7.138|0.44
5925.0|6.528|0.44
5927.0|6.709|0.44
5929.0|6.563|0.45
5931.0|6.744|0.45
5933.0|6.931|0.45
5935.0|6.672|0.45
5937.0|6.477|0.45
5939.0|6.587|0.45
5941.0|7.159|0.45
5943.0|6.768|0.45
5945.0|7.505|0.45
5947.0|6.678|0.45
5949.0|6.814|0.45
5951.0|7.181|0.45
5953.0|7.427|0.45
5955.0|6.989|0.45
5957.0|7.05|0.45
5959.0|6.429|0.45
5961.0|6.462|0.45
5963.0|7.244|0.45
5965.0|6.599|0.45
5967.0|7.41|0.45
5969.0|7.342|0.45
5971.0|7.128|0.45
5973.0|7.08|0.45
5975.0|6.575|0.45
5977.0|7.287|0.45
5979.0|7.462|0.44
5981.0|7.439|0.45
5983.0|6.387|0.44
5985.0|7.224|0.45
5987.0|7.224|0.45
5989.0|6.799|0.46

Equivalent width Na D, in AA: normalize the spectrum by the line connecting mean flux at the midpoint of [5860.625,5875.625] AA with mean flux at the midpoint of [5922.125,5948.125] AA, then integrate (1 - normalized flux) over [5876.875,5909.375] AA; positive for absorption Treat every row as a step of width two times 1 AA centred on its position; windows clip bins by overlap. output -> 2.56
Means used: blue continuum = 6.99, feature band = 6.37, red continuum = 6.8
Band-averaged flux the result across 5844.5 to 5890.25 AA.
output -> 6.76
